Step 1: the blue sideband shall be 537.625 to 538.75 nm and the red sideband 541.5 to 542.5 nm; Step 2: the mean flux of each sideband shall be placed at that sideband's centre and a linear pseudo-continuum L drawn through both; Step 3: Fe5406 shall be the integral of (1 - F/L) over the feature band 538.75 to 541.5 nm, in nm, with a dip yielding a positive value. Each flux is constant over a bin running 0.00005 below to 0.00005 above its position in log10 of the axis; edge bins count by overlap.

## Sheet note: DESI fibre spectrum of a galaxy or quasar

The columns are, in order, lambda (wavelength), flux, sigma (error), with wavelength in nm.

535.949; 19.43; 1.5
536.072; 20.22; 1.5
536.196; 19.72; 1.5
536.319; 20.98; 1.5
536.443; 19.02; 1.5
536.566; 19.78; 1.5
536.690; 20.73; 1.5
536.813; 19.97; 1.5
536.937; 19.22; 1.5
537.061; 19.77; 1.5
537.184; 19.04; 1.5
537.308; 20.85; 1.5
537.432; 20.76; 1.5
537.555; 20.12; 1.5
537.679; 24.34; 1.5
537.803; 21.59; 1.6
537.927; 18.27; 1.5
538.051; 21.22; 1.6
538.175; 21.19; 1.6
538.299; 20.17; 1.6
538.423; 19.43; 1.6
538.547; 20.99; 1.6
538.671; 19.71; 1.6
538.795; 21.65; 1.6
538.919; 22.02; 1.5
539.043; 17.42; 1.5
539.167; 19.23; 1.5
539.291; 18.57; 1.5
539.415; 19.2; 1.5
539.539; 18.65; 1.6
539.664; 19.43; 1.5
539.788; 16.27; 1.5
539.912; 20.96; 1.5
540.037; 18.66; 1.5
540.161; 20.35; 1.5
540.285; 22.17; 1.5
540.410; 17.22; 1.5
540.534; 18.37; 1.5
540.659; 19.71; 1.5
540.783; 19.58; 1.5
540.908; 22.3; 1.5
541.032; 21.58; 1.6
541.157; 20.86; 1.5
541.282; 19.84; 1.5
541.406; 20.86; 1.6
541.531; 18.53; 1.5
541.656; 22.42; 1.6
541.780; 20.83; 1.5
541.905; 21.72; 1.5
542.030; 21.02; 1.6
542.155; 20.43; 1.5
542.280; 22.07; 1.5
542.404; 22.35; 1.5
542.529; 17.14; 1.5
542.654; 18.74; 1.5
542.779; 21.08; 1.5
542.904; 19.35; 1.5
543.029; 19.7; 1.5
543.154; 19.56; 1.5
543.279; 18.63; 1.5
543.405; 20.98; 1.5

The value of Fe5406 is 0.16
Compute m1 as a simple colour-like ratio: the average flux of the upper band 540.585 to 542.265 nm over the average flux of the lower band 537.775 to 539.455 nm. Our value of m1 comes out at 1.0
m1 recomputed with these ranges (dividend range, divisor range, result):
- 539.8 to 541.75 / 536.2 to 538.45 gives 0.99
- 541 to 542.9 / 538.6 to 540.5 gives 1.06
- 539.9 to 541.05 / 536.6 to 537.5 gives 1.00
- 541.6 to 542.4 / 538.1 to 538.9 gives 1.04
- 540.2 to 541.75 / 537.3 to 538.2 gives 0.96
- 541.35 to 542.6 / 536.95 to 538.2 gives 1.00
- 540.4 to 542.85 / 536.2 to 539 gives 1.00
